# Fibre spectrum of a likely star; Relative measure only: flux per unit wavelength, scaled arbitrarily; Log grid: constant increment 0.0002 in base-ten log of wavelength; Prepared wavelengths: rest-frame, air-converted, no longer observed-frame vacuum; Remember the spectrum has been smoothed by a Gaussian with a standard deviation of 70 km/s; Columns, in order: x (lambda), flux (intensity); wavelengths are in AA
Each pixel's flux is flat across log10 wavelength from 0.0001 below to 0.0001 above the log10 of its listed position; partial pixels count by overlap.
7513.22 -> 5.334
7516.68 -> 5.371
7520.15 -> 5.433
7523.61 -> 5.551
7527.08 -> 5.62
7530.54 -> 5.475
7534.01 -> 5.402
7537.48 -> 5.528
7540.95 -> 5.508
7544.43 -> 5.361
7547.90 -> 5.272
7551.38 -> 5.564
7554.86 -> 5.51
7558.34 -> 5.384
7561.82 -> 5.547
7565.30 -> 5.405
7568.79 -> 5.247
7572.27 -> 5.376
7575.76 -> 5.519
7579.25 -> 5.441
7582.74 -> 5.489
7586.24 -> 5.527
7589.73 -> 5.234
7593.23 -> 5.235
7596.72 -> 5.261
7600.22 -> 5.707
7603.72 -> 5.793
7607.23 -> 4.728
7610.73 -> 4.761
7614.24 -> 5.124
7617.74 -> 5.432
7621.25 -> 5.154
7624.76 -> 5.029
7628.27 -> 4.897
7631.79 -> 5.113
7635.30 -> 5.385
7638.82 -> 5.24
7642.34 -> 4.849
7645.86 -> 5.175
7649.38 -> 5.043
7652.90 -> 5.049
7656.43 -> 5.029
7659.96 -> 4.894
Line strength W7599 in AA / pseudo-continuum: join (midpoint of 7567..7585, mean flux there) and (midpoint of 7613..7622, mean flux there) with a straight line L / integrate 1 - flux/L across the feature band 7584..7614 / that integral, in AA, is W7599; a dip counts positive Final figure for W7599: 0.29 AA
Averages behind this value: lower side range 5.42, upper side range 5.26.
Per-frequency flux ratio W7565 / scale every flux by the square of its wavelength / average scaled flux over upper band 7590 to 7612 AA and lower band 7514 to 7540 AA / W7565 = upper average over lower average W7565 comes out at 0.98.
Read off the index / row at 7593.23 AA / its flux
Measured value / 5.235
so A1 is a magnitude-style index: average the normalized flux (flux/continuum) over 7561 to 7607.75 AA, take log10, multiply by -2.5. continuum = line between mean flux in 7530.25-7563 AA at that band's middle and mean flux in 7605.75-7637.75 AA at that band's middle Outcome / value -0.03 mag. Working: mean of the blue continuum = 5.45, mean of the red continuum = 5.08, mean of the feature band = 5.41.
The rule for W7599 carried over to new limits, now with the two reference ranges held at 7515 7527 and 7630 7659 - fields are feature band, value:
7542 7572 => -0.27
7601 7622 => 0.04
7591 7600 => -0.13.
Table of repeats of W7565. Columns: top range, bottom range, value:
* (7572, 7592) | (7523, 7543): 1.00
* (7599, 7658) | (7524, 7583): 0.96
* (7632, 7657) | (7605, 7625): 1.02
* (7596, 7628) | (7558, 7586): 0.97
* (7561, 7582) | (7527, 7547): 1.00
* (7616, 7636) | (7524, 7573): 0.97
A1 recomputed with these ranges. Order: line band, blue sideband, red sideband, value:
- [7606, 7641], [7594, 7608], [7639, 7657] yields 0.030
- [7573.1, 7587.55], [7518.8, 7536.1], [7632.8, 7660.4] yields -0.033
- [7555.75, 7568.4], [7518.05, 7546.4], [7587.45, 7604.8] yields 0.007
